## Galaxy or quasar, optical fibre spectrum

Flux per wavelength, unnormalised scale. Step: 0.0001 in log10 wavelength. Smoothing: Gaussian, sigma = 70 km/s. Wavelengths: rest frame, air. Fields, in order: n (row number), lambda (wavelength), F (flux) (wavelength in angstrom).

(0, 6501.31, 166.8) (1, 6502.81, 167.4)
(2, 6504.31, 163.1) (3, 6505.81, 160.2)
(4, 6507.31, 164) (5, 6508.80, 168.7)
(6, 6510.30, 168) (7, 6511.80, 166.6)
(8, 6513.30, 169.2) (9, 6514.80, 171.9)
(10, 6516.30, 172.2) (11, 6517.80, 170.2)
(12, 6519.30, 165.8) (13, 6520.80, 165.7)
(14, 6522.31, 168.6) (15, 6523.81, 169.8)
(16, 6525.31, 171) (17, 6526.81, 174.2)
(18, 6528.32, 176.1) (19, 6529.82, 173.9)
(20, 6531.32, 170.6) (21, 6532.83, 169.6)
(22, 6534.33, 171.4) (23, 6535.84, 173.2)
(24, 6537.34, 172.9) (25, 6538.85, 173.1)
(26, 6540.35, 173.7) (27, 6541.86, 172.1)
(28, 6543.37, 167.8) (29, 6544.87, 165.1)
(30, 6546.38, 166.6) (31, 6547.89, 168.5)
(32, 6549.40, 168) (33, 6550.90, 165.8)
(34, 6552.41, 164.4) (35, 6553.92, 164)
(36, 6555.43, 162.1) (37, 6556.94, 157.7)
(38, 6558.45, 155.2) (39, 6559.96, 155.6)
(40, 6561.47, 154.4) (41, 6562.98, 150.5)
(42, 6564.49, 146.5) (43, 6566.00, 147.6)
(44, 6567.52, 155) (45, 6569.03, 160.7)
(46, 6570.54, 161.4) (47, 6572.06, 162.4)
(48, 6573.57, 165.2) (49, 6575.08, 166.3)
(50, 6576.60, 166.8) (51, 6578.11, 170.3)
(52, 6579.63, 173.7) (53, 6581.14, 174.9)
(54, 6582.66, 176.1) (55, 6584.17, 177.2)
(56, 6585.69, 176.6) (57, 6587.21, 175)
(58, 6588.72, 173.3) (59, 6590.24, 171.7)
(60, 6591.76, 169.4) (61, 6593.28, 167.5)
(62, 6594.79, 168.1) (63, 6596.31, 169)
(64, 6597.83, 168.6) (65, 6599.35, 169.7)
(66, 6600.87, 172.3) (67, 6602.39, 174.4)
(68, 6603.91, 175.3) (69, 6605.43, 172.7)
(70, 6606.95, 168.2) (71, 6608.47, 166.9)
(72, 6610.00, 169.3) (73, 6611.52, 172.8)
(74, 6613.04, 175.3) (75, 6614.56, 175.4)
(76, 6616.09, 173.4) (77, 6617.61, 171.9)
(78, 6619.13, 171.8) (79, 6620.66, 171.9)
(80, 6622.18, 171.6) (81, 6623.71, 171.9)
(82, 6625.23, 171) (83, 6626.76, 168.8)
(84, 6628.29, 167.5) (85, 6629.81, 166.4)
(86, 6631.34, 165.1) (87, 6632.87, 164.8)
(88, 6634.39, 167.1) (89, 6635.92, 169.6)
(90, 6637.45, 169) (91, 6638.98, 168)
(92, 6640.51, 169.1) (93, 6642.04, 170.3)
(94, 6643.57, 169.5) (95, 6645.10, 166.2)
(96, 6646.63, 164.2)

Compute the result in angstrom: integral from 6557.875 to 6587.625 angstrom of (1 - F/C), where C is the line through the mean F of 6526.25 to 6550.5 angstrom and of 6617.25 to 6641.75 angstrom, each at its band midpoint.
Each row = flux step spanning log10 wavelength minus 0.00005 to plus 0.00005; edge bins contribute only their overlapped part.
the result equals 1.2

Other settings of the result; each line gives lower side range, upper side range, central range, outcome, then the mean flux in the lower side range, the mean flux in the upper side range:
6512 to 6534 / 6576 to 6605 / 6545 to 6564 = 1.1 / 171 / 172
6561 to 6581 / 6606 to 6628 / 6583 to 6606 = -0.8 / 161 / 171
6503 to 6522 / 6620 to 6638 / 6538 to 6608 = 0.6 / 167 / 169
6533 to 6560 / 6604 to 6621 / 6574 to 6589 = -0.3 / 167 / 172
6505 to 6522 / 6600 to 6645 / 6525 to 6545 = -0.5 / 167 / 170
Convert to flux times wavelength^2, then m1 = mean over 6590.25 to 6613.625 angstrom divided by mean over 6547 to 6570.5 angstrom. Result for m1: 1.1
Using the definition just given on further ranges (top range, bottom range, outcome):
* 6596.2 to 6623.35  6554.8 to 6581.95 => 1.08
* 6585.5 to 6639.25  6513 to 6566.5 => 1.05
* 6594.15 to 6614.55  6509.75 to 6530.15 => 1.03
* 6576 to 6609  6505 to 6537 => 1.04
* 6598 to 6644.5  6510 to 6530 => 1.03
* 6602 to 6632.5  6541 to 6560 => 1.06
